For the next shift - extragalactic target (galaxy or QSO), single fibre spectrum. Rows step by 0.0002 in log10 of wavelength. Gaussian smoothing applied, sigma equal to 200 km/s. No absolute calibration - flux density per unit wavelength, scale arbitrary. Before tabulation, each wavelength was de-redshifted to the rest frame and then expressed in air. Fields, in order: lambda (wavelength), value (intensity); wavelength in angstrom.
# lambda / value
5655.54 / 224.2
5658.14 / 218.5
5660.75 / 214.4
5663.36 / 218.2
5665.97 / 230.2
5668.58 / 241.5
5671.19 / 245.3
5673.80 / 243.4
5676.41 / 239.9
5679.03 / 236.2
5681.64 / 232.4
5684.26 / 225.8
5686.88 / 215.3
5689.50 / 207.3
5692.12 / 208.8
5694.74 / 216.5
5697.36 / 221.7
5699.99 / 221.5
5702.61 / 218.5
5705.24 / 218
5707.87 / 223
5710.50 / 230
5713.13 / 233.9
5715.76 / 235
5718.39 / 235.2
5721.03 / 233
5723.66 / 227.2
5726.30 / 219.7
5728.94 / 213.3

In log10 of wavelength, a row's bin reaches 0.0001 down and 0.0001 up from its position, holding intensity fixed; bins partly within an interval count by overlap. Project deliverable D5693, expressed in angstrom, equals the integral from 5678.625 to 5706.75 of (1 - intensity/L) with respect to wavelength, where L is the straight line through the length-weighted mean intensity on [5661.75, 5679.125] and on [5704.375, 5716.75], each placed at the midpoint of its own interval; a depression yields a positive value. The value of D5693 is 1.45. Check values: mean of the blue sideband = 236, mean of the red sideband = 228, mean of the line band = 220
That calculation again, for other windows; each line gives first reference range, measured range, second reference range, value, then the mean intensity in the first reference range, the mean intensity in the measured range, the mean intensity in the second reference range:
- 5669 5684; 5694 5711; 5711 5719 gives 1.1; 239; 221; 234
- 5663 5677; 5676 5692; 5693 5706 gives 0.3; 238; 224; 219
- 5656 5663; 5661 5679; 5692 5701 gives -1.4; 218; 235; 218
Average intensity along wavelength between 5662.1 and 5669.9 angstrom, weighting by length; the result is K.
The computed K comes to 230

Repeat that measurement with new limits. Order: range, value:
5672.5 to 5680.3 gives 240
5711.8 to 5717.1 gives 235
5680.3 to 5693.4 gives 218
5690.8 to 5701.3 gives 217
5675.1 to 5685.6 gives 234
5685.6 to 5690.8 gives 211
